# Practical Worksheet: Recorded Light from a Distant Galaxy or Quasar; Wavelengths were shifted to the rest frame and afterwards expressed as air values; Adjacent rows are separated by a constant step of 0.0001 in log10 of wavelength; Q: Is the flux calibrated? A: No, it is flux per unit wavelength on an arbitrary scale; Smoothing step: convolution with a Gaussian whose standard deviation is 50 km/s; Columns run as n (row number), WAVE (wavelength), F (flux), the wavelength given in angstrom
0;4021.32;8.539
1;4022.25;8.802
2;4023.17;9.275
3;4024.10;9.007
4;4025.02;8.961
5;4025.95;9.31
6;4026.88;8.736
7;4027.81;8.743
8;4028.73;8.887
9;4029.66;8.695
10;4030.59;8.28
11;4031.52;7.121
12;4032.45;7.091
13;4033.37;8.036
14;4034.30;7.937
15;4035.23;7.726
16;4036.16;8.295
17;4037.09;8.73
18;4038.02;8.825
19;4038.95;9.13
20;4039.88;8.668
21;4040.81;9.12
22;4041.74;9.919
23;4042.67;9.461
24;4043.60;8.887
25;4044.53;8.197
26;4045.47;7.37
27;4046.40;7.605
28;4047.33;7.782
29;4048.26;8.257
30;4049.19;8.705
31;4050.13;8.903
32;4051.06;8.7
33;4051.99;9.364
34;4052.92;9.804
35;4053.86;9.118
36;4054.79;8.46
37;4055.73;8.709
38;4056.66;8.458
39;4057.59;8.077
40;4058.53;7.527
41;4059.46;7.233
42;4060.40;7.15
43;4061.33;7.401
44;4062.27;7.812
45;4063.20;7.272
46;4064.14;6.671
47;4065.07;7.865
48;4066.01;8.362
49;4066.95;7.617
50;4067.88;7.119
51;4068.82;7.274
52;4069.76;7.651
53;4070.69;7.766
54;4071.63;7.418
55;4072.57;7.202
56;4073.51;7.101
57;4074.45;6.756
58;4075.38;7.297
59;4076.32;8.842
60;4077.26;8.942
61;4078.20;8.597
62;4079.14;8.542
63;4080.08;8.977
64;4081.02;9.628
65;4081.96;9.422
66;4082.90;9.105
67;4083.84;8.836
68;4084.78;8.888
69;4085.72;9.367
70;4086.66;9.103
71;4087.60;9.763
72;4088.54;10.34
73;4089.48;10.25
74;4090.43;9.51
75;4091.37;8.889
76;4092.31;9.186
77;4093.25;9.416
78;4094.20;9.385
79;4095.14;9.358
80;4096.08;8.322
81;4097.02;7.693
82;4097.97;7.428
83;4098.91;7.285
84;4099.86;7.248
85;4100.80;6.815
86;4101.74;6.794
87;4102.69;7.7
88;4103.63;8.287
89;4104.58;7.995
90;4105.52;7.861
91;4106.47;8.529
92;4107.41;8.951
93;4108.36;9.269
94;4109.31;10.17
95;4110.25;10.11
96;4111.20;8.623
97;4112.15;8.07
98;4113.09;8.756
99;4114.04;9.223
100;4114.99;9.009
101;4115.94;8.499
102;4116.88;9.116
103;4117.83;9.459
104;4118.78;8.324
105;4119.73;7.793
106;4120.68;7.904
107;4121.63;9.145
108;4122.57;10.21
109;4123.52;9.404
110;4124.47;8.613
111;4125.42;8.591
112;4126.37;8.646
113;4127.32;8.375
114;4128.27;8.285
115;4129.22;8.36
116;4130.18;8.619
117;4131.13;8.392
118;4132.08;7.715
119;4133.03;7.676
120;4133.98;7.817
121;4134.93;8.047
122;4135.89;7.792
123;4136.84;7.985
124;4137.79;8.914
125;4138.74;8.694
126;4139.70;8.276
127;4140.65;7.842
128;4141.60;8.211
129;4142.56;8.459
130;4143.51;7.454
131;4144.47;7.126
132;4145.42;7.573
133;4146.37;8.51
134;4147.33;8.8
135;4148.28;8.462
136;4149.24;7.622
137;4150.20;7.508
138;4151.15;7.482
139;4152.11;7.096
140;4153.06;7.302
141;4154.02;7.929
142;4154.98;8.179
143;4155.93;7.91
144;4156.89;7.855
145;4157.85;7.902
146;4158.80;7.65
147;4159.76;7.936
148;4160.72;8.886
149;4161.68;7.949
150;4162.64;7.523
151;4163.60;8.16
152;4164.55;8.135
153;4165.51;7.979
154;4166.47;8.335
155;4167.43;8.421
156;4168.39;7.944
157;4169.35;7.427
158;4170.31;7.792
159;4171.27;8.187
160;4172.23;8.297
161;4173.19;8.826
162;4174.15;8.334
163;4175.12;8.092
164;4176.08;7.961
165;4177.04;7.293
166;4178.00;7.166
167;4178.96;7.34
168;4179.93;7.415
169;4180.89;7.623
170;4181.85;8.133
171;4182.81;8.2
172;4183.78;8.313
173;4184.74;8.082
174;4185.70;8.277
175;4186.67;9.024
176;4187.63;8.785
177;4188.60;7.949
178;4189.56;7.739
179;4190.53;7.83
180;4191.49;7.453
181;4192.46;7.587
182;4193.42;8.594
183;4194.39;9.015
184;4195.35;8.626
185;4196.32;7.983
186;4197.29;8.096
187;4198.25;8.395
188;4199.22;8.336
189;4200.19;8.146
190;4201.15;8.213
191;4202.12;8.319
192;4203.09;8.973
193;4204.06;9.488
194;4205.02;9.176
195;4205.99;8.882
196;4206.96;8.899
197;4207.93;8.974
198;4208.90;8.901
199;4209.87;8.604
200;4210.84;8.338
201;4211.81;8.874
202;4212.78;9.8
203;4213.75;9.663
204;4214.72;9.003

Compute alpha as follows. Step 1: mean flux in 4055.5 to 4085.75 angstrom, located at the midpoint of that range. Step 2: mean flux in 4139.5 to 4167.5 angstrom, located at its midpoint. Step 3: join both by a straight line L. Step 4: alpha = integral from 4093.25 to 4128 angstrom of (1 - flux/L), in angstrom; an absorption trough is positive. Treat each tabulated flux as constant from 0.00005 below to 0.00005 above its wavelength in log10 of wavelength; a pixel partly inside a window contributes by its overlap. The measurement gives -2.46 angstrom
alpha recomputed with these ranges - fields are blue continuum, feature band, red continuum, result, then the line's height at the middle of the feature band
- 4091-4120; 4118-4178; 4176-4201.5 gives 1.1 angstrom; 8.28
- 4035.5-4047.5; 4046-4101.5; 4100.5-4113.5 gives 1.3 angstrom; 8.53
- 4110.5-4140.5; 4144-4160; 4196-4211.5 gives 1.4 angstrom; 8.56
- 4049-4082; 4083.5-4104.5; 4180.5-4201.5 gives -1.3 angstrom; 8.11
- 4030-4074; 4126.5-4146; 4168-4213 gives 0.3 angstrom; 8.22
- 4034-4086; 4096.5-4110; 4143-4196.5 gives 0.2 angstrom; 8.16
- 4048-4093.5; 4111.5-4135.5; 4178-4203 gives -0.8 angstrom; 8.29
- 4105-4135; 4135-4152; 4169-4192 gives 0.8 angstrom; 8.41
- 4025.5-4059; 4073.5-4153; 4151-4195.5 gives -2.4 angstrom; 8.24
